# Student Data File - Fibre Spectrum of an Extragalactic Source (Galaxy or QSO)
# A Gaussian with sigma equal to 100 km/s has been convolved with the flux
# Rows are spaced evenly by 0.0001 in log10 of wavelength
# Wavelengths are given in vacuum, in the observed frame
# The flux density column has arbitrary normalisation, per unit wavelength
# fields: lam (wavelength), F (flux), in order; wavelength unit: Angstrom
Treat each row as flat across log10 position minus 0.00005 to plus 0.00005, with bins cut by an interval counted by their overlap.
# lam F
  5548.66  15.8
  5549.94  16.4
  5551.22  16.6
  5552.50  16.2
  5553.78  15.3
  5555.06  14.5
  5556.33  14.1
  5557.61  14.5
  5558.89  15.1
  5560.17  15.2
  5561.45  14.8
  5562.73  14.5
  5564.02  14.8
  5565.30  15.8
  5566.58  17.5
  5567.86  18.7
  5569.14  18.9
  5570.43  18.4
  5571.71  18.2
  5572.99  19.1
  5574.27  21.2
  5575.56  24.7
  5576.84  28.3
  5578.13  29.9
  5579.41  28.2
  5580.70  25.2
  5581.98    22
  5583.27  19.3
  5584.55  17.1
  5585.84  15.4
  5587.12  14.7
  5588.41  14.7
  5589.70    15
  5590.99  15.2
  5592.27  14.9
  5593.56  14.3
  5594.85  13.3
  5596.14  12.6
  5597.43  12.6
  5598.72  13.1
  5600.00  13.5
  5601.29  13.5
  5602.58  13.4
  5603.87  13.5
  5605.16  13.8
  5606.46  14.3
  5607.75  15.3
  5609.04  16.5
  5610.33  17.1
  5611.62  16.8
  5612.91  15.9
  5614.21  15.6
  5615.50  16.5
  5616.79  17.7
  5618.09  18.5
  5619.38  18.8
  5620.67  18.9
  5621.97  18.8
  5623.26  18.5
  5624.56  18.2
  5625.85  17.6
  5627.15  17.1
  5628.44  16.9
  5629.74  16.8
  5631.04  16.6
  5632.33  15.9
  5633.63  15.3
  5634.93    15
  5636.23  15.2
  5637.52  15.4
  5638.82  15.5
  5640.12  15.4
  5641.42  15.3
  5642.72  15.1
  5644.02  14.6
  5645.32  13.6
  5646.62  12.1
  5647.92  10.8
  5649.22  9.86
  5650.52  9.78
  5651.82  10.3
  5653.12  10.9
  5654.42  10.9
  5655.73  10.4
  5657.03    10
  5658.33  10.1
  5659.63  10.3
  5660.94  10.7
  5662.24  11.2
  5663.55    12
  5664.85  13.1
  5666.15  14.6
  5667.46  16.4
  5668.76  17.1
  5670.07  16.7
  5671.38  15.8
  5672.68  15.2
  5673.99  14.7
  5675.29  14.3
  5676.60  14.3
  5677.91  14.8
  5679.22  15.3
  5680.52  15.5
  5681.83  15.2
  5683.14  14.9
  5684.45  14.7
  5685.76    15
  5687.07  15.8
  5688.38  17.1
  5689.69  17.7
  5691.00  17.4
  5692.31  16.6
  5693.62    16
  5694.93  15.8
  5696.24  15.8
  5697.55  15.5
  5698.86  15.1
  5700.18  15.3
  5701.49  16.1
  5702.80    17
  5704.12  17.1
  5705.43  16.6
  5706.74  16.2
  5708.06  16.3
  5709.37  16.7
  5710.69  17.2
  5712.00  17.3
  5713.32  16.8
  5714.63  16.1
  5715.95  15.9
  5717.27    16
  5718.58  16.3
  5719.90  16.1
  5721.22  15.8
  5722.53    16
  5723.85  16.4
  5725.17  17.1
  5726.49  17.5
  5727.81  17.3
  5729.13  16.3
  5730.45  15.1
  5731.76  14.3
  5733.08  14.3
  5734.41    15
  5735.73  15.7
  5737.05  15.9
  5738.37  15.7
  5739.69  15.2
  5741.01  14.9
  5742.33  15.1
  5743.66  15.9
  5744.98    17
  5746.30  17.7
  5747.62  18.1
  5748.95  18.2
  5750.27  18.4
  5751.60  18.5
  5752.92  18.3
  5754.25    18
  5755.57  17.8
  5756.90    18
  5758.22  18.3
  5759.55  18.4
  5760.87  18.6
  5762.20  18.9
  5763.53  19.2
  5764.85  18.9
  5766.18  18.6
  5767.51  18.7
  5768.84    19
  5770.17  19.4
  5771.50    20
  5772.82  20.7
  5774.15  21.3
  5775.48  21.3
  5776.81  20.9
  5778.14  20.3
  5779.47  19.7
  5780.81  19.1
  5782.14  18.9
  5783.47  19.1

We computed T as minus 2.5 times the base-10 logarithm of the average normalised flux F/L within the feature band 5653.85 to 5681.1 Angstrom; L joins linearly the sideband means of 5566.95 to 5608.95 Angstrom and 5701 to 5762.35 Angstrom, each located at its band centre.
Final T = 0.25 mag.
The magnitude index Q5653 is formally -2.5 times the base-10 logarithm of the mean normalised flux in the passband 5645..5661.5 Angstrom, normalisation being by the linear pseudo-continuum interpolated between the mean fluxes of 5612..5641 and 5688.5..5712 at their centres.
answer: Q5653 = 0.48 mag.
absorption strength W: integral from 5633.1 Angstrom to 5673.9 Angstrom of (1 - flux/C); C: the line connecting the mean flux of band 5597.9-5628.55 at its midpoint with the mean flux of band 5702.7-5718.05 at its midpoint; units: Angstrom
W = 7.9 Angstrom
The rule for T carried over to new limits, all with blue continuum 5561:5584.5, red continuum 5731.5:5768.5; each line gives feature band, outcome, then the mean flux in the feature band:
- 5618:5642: 0.16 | 16.8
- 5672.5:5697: 0.18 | 15.6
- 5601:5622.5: 0.22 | 16.2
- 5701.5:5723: 0.09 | 16.5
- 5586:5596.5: 0.36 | 14.4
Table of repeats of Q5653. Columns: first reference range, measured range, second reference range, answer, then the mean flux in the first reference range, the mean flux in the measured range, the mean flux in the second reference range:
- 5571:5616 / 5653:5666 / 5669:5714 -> 0.42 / 17.3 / 11.1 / 15.9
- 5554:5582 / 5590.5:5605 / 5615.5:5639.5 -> 0.31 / 19.1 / 13.6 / 17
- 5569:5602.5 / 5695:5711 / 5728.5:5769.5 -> 0.08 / 18.1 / 16.2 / 17.2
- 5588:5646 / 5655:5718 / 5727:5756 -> 0.07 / 15.6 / 15.1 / 16.5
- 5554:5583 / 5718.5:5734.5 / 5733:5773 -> 0.12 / 19.2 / 16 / 17.6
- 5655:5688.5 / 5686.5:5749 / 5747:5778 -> 0.02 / 14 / 16.2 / 19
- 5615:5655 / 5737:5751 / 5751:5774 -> 0.11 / 15.2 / 16.6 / 18.8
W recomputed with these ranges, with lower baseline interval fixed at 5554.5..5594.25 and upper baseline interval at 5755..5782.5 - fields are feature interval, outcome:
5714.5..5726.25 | 1.7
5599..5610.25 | 2.5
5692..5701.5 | 1.6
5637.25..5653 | 4.7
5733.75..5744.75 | 2.1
